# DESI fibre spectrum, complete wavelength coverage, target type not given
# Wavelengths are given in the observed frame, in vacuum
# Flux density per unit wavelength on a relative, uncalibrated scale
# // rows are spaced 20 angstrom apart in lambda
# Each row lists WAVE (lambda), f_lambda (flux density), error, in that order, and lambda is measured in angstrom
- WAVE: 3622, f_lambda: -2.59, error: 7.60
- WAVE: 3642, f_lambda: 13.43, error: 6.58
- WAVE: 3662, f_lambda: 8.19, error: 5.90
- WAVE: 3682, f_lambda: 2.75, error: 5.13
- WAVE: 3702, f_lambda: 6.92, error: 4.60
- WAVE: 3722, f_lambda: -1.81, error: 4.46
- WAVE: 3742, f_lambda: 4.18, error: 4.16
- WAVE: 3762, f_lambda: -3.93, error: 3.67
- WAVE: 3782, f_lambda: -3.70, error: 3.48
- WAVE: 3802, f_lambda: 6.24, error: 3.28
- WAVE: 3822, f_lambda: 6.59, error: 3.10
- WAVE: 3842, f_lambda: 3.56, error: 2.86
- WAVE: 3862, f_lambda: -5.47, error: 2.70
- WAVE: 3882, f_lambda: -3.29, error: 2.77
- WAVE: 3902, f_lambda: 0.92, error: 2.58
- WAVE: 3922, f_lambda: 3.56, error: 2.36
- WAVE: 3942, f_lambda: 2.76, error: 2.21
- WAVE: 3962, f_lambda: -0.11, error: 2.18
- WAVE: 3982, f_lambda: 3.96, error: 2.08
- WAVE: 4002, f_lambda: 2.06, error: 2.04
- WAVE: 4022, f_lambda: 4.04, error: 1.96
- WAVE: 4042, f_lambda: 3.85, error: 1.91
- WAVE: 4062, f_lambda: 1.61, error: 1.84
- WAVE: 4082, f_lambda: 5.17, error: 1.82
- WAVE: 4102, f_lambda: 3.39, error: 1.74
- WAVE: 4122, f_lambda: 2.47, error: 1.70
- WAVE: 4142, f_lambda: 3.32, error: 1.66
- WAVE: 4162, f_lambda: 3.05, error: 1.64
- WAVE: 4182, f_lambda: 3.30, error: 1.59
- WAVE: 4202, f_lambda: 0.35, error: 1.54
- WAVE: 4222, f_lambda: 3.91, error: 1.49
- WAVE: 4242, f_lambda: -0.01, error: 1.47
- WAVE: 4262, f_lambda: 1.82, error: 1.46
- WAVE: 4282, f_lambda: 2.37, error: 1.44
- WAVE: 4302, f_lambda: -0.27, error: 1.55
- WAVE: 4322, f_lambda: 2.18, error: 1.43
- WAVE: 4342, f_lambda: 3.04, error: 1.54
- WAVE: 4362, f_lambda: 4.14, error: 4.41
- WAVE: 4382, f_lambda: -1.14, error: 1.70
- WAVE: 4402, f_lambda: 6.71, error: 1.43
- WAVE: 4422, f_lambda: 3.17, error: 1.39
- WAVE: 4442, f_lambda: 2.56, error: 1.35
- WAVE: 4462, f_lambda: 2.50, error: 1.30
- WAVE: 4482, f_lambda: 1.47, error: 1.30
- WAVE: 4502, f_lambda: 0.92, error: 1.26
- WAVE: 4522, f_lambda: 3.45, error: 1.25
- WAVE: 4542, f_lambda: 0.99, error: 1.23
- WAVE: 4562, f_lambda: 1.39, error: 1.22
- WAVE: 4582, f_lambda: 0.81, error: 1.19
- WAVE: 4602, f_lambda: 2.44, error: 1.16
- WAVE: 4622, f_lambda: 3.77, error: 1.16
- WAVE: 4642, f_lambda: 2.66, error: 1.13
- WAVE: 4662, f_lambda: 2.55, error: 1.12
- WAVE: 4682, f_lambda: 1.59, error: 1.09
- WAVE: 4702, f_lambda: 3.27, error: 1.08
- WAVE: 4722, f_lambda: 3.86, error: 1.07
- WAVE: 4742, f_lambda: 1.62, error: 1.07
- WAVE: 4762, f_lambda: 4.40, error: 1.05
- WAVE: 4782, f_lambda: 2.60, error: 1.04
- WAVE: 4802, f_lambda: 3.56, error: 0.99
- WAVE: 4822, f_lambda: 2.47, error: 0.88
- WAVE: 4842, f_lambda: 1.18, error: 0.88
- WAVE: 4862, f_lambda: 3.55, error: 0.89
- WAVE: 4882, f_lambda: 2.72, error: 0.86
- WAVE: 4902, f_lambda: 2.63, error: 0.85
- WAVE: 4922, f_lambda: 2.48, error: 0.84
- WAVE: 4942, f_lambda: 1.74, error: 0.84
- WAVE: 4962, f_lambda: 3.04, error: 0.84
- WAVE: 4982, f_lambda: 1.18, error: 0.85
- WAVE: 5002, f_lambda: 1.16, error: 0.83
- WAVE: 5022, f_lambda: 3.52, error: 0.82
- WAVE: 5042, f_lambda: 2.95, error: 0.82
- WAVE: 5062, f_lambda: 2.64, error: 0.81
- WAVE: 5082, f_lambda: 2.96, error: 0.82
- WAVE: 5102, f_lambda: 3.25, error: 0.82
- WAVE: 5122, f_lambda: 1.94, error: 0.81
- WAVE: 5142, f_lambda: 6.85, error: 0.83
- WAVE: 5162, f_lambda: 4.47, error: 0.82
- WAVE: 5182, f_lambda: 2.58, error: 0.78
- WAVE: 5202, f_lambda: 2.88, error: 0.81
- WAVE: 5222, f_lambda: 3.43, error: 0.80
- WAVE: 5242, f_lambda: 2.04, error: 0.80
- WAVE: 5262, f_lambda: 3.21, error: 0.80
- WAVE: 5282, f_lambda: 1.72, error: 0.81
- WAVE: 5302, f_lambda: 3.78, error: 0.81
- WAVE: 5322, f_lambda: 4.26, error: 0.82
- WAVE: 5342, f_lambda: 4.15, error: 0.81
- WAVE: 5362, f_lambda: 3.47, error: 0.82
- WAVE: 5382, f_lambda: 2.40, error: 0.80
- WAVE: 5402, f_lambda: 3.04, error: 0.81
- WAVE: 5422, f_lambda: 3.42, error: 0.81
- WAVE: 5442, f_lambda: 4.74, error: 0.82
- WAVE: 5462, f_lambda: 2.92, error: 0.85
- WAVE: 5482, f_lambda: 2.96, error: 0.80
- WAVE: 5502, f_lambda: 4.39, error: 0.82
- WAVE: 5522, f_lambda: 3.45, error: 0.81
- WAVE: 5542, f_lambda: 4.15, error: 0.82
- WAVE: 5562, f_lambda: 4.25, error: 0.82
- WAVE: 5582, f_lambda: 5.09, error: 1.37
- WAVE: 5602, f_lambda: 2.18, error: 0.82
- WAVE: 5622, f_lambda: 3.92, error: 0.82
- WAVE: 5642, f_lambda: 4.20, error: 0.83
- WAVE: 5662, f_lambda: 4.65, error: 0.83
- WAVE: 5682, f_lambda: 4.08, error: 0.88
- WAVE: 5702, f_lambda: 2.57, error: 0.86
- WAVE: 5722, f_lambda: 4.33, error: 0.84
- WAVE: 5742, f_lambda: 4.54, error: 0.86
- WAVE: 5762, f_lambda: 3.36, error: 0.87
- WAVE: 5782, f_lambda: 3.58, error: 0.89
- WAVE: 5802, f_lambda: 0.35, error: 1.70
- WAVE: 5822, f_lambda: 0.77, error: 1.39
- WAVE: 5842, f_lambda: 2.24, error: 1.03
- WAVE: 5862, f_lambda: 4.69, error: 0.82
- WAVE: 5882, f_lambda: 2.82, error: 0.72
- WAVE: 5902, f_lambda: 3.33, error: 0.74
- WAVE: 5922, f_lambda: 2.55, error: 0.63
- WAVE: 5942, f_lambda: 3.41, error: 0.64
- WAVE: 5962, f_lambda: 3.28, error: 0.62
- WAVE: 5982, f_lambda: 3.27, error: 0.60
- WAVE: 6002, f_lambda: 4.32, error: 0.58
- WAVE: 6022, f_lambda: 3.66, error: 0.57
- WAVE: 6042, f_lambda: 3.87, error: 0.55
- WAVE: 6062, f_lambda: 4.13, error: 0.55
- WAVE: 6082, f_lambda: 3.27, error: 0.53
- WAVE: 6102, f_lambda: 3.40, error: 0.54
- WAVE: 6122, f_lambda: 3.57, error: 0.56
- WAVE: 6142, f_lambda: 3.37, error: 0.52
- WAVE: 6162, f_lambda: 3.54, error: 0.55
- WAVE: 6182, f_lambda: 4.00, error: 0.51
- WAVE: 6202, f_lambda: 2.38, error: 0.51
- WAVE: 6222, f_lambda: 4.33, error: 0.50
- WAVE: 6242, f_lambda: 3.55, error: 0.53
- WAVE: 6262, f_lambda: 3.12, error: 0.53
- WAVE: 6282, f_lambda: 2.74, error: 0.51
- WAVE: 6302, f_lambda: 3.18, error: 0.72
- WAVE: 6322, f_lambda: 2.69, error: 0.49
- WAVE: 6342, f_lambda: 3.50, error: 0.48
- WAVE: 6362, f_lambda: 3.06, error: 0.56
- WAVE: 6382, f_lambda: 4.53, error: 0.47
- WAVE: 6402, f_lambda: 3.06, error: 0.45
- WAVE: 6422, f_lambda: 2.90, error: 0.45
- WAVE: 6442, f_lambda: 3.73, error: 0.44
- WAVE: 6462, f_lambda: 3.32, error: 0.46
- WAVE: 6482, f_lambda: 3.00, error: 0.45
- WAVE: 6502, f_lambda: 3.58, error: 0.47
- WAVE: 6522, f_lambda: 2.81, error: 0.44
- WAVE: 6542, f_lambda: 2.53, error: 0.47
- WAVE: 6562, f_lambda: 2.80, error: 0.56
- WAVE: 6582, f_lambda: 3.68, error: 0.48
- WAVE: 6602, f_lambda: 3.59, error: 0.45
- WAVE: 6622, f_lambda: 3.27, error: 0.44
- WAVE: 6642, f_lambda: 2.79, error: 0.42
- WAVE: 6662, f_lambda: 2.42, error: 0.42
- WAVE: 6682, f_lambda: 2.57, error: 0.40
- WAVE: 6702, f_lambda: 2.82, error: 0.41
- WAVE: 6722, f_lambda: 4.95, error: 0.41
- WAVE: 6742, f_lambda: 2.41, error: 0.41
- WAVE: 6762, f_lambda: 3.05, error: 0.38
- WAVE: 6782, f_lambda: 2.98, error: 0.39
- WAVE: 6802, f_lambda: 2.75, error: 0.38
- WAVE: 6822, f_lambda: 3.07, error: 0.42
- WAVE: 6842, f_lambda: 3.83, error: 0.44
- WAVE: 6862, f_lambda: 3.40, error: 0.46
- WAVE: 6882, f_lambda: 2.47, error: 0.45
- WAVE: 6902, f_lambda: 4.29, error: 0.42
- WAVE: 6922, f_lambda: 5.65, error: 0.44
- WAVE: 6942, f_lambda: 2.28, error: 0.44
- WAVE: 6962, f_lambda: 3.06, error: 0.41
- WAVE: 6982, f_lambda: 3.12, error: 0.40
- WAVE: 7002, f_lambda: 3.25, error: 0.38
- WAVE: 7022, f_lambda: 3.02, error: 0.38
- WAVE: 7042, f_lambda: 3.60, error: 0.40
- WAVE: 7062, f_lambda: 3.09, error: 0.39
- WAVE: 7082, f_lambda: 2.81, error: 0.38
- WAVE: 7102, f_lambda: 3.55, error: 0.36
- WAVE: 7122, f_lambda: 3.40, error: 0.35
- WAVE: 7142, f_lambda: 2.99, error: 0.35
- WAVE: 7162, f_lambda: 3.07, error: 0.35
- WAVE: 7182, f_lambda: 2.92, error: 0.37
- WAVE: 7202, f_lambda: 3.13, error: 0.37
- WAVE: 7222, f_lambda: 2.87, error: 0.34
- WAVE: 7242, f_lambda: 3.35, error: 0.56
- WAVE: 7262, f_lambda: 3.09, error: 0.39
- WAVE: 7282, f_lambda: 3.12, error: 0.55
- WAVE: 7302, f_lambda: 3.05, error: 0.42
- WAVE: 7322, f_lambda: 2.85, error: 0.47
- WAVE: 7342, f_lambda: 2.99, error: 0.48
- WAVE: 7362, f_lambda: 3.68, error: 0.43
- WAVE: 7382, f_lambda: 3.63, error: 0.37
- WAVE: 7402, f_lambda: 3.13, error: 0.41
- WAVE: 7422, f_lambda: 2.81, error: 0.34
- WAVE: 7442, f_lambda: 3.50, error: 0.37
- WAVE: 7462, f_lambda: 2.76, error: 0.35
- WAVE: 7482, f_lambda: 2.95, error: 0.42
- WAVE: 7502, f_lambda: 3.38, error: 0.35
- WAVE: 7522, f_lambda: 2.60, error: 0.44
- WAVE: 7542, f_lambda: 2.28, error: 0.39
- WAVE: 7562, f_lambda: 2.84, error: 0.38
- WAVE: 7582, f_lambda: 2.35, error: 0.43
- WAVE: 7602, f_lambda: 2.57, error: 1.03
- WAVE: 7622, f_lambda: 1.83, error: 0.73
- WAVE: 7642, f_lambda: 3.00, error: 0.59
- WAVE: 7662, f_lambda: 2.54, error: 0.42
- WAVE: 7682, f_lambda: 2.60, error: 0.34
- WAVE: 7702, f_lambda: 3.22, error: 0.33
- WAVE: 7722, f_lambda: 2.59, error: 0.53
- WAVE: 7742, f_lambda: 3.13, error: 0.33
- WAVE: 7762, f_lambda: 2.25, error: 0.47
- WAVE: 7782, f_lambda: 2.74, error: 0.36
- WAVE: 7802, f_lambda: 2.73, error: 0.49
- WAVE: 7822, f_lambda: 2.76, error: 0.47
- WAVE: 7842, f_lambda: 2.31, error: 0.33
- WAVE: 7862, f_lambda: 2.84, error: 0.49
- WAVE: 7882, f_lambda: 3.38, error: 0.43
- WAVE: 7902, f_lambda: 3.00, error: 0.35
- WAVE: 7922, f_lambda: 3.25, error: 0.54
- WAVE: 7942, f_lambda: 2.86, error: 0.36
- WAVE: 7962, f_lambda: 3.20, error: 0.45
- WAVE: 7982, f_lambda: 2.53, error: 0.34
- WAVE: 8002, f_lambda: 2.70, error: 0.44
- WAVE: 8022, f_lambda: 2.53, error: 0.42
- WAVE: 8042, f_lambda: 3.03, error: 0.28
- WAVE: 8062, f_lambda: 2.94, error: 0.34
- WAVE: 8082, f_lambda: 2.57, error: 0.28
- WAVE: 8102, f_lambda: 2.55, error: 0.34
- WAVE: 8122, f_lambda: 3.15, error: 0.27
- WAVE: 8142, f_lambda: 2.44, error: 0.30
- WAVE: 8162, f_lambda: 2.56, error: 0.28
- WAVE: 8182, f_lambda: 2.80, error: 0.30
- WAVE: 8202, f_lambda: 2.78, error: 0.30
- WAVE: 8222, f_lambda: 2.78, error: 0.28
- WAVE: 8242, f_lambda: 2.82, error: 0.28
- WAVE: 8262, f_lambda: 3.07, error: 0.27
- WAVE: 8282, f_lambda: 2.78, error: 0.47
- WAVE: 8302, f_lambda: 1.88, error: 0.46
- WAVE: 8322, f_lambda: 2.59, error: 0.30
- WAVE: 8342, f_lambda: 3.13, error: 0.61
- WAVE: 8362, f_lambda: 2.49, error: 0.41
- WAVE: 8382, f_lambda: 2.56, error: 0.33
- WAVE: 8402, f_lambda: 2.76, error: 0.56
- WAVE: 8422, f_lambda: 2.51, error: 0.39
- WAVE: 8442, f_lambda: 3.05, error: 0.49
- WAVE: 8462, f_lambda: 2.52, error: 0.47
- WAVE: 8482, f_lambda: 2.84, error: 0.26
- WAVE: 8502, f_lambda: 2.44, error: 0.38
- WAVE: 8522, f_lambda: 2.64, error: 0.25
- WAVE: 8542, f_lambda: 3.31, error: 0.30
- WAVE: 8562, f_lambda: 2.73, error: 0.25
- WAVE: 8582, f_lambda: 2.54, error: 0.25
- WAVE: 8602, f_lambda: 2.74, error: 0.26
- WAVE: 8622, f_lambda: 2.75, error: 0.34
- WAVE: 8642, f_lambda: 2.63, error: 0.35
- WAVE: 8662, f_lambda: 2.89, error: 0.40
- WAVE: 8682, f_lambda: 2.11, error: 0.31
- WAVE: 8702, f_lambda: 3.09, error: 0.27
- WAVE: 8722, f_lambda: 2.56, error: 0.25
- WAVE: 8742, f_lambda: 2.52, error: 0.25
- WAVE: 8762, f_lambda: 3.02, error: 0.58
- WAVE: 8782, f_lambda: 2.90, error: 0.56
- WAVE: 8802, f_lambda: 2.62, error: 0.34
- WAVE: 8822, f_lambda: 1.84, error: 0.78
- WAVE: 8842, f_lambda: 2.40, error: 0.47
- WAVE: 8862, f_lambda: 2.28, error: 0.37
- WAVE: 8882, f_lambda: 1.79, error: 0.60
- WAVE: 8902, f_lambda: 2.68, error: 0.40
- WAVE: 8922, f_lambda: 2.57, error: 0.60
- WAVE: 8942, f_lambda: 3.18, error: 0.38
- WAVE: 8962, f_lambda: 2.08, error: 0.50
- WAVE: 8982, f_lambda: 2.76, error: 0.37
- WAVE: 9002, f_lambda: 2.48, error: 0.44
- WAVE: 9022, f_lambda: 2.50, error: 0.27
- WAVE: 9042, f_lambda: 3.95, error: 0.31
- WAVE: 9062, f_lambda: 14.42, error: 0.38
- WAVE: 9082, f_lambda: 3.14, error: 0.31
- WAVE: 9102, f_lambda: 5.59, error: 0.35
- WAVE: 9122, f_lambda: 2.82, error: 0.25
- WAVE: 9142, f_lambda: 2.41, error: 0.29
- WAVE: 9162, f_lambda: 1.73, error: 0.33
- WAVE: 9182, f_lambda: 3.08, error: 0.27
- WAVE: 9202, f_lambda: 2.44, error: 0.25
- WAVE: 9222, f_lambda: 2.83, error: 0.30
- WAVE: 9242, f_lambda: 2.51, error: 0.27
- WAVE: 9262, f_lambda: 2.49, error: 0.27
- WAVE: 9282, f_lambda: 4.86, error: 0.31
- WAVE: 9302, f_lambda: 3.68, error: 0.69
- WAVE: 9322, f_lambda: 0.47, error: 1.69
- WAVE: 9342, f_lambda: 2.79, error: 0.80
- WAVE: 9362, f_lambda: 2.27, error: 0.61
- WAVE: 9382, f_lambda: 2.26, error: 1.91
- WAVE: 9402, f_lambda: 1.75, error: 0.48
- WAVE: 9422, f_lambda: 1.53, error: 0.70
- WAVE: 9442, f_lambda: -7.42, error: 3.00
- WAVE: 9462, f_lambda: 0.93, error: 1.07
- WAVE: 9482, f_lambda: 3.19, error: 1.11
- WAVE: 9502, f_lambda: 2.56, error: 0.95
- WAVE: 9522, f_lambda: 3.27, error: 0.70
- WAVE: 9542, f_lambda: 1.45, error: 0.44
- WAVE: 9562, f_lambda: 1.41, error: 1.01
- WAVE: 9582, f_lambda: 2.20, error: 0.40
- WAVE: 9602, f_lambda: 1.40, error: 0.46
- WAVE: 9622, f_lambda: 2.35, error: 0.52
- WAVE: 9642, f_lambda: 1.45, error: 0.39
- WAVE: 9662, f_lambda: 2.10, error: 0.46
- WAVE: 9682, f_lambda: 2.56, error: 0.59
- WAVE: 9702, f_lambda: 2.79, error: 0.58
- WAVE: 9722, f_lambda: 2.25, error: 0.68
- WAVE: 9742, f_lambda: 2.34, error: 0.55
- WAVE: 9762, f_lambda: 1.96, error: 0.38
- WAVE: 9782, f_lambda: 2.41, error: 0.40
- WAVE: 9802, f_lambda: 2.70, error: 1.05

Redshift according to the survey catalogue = 0.38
